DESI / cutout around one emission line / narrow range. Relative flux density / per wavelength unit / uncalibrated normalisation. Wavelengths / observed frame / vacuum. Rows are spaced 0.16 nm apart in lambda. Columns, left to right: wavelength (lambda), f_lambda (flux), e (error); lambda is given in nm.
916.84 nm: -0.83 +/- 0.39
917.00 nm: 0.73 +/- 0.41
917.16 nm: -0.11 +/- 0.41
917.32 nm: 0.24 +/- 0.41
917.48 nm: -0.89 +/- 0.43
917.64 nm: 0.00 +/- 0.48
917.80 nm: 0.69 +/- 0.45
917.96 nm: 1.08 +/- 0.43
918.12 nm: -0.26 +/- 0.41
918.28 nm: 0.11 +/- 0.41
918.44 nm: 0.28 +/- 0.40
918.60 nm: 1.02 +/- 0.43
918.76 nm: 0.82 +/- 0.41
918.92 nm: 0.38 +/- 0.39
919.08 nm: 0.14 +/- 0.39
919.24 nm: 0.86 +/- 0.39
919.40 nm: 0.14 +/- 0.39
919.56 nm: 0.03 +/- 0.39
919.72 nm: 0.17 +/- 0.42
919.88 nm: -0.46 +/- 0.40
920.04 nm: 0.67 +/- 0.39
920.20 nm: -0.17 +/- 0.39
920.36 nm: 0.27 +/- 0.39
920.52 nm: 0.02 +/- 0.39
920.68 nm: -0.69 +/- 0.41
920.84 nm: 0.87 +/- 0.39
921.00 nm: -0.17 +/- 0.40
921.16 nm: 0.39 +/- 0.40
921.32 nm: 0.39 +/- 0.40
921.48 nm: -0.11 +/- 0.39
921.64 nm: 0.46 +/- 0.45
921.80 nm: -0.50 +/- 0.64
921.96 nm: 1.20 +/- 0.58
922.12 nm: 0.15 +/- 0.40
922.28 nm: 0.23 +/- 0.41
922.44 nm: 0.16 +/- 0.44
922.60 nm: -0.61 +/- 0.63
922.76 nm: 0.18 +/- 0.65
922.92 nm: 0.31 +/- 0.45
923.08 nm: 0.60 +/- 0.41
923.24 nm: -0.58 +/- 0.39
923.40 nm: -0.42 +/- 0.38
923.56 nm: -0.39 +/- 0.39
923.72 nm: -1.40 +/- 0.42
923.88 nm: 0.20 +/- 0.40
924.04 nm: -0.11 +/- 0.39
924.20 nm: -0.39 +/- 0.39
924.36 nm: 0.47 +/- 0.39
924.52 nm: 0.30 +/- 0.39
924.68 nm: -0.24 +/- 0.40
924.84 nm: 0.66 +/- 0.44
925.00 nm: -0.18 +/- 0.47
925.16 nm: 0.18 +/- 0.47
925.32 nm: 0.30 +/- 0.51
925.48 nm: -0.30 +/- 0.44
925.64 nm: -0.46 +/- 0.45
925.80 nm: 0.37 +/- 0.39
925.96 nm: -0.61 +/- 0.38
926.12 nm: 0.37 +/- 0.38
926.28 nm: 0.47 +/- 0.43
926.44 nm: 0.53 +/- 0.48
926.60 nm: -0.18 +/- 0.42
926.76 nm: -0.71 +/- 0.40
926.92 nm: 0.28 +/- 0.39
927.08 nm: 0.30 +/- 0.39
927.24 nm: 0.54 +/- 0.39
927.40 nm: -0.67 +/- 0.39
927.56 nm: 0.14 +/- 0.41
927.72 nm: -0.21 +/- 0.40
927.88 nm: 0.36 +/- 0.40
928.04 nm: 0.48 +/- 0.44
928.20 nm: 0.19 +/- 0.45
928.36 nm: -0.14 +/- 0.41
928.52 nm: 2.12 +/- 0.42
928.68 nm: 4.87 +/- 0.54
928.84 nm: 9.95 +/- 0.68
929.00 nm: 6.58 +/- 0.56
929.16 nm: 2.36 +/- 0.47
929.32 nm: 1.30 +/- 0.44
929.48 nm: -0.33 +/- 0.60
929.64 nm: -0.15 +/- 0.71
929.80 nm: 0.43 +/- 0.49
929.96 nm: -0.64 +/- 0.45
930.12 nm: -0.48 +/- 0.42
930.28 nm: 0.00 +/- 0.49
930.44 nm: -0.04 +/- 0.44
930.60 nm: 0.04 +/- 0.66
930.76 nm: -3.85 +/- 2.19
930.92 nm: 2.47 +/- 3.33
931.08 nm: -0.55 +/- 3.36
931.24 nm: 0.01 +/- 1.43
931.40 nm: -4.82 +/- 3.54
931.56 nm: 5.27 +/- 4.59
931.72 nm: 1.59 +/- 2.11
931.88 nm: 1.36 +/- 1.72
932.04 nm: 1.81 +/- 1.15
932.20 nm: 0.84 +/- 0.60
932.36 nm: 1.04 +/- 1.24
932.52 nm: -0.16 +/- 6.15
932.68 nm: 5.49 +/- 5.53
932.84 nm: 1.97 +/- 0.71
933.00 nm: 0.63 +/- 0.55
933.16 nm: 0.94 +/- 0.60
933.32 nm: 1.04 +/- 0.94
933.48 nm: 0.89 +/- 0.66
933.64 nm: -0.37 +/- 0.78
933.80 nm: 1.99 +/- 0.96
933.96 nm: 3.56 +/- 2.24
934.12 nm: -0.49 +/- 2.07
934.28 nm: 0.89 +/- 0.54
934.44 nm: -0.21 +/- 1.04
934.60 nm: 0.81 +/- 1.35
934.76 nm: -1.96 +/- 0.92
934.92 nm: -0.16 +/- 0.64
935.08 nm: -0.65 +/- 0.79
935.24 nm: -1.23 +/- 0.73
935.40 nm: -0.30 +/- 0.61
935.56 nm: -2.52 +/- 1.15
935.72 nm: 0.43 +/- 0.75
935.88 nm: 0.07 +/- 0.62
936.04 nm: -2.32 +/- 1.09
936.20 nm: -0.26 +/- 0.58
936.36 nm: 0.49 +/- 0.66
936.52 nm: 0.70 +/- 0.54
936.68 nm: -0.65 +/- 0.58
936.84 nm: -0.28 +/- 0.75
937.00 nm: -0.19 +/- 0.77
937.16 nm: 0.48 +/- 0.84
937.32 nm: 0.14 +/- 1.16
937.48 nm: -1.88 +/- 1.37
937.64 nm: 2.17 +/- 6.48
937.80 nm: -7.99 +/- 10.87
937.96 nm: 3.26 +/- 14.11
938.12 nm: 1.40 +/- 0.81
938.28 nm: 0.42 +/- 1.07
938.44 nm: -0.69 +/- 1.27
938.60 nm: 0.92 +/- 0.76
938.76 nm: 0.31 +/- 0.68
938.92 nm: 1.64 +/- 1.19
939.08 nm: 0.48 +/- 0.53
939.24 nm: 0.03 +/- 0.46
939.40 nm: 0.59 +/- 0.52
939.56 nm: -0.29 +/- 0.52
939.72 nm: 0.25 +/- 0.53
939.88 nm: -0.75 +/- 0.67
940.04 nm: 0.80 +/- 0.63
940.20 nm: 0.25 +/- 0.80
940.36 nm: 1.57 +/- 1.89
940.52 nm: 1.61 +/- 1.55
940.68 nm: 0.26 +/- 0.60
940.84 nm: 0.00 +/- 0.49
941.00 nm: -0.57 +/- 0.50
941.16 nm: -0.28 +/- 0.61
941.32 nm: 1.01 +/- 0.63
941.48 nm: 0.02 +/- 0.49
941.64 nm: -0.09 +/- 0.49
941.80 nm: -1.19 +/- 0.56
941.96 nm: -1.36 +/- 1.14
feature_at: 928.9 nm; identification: Hbeta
